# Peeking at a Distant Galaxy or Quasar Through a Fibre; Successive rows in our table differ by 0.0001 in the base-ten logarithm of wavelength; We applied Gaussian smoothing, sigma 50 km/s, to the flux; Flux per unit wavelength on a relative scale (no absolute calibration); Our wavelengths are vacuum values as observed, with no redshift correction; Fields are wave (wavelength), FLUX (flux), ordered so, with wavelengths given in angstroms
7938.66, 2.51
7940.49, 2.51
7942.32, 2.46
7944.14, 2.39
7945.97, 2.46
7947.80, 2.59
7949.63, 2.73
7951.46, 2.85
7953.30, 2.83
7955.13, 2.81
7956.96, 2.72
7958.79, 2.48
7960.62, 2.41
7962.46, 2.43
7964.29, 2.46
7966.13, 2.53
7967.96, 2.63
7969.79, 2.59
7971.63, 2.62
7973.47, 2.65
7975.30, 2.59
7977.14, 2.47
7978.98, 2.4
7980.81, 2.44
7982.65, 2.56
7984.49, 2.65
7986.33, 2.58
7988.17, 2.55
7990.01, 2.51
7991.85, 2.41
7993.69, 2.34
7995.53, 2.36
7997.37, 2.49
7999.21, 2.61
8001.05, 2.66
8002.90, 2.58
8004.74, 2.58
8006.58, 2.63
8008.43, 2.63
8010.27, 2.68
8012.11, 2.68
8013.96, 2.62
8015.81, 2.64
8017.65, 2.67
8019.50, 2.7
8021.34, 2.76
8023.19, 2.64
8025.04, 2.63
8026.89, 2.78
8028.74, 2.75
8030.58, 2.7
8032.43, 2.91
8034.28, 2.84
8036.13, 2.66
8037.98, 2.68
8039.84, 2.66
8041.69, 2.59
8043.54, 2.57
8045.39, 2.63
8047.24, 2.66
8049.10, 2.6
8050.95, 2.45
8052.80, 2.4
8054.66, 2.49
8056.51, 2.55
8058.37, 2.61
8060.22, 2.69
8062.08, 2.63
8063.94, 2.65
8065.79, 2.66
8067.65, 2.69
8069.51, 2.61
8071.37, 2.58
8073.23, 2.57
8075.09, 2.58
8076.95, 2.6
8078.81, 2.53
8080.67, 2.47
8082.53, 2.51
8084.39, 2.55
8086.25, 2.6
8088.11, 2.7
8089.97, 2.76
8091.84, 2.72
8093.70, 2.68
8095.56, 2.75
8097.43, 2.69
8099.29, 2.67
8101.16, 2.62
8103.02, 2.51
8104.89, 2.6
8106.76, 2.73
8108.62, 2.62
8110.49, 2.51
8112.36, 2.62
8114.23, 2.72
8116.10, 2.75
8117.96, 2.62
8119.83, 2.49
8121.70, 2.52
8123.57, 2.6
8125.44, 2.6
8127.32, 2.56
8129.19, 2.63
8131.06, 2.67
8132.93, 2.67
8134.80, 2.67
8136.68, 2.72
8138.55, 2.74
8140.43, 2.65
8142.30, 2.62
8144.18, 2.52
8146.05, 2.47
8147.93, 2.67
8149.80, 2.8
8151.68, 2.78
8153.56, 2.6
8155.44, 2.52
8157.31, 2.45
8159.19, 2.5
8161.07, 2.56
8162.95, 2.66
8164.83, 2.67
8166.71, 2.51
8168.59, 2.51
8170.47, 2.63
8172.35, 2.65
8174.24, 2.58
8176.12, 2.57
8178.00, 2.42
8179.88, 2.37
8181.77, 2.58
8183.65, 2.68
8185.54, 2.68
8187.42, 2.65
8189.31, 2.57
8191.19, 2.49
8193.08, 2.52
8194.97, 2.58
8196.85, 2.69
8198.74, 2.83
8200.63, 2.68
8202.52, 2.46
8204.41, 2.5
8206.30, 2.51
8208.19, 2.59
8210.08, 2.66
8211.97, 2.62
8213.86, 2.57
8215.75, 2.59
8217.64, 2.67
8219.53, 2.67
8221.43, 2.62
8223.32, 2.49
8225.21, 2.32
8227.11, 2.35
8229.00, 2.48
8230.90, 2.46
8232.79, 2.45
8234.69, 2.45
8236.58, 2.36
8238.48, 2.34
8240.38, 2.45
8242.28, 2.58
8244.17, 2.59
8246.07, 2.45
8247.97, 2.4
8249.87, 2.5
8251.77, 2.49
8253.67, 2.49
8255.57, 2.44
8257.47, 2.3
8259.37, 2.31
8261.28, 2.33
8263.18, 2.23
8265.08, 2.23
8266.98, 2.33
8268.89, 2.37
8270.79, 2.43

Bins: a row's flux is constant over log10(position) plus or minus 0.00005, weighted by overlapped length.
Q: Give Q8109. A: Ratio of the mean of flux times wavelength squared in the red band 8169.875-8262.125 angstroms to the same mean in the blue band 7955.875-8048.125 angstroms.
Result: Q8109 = 1.02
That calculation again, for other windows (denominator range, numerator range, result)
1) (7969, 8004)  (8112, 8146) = 1.08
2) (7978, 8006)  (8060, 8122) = 1.07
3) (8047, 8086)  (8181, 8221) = 1.05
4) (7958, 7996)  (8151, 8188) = 1.08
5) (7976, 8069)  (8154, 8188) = 1.02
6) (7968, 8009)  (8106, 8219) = 1.07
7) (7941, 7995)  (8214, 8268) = 1.02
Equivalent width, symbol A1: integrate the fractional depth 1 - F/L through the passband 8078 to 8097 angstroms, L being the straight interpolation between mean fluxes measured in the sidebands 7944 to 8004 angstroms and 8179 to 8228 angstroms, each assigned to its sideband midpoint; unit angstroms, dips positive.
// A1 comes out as -0.5 angstroms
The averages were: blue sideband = 2.56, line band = 2.63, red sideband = 2.57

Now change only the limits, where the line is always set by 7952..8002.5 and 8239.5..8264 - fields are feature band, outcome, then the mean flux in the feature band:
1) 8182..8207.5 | -1.5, 2.6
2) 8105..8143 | -2.3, 2.63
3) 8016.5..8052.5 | -2.1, 2.67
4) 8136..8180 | -2.2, 2.59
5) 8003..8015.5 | -0.5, 2.63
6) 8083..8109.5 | -1.7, 2.66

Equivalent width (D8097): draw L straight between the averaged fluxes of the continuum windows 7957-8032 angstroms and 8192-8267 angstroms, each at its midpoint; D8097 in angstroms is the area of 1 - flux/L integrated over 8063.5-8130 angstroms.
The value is -2.0 angstroms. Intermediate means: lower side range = 2.58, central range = 2.62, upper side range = 2.49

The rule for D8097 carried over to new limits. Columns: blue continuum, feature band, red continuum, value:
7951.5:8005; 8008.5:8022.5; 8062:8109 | -0.5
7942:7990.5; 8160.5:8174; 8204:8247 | -0.4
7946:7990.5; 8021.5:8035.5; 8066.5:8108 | -0.8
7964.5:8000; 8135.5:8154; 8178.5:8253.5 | -0.9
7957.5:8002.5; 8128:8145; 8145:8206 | -0.5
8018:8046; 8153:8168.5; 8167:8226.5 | 0.3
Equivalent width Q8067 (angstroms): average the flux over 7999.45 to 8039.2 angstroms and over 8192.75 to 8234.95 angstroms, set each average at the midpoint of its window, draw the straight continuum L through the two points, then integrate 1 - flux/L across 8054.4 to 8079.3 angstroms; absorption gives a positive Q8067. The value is 0.4 angstroms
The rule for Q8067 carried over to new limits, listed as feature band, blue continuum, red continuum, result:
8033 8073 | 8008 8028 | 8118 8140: 0.7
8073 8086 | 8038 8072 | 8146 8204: 0.3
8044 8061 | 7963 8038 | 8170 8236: 0.2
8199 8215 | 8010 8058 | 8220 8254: -0.6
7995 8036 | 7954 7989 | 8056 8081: -1.3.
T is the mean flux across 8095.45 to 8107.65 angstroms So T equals 2.64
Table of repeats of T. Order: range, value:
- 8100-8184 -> 2.6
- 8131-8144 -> 2.67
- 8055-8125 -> 2.62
